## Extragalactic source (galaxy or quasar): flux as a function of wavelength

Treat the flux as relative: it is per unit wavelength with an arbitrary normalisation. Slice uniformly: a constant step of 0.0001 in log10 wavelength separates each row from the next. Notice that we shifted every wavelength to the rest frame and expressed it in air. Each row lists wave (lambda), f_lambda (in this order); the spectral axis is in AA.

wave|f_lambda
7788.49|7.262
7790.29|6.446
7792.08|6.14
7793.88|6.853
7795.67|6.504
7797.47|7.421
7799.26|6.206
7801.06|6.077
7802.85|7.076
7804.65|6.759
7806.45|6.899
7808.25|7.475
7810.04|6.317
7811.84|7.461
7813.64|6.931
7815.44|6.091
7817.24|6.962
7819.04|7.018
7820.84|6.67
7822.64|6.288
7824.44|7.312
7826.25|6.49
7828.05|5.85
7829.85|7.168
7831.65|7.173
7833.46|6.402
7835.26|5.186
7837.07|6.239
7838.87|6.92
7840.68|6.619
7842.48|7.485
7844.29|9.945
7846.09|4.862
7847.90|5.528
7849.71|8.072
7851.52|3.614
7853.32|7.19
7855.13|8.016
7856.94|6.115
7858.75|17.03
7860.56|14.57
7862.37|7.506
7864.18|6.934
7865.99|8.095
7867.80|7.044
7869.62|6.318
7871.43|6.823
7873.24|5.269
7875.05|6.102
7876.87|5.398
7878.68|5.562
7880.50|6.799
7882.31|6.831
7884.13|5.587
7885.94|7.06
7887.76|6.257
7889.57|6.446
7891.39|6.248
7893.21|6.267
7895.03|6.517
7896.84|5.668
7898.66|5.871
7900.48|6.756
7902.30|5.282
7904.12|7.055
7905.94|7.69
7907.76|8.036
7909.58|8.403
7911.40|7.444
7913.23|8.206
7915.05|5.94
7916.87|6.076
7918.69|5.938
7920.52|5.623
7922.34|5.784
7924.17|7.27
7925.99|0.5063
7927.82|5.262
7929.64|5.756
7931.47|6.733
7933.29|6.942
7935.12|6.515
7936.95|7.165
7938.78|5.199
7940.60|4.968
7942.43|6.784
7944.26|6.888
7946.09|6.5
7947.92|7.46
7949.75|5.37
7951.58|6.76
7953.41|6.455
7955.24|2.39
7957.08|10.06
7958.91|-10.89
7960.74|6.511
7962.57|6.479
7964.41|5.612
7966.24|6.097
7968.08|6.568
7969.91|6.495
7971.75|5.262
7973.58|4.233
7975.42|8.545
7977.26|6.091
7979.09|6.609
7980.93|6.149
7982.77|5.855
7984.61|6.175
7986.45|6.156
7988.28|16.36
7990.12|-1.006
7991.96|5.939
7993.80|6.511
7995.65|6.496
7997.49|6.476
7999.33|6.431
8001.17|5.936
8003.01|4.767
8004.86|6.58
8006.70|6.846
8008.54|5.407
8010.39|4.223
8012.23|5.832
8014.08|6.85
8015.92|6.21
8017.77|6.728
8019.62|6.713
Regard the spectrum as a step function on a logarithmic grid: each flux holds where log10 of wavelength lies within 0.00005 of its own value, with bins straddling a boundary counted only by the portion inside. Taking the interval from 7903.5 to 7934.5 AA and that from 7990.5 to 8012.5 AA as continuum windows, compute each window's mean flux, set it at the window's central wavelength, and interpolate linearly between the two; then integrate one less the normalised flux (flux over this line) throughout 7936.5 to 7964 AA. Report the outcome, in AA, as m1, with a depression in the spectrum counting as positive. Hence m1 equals 4.4 AA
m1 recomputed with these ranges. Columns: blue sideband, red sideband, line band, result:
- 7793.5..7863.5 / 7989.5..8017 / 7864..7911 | 0.8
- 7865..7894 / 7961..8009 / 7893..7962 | 5.1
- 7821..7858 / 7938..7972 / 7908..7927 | -1.4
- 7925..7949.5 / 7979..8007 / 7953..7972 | 4.8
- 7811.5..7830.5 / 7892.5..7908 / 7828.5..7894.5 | -4.4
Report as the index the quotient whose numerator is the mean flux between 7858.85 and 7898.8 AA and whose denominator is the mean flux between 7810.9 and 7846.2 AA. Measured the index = 1.03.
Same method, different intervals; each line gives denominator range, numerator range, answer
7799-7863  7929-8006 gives 0.82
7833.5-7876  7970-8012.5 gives 0.83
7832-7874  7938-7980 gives 0.74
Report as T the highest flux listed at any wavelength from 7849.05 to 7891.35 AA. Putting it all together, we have 17.03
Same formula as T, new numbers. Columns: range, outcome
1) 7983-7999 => 16.36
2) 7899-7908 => 8.036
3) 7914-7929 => 7.27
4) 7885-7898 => 7.06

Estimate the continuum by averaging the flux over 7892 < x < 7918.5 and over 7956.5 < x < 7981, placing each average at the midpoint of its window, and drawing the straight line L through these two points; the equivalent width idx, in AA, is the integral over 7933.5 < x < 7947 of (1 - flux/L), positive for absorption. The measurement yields -1.0 AA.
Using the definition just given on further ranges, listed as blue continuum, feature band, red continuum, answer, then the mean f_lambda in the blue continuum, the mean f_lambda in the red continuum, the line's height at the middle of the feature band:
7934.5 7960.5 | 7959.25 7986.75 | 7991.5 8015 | -1.4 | 5.13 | 6.02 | 5.54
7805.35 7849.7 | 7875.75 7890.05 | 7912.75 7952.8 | 0.3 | 6.75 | 6.06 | 6.38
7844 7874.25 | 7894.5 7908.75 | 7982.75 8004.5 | 1.4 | 7.77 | 6.37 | 7.33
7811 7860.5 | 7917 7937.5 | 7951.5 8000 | 1.5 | 7.19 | 5.71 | 6.22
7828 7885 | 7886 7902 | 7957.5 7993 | 0.9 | 7.15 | 5.51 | 6.63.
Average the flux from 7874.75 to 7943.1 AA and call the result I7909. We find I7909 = 6.26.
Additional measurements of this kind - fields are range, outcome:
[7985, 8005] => 6.41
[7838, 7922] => 7.01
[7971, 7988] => 6.52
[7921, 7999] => 5.8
